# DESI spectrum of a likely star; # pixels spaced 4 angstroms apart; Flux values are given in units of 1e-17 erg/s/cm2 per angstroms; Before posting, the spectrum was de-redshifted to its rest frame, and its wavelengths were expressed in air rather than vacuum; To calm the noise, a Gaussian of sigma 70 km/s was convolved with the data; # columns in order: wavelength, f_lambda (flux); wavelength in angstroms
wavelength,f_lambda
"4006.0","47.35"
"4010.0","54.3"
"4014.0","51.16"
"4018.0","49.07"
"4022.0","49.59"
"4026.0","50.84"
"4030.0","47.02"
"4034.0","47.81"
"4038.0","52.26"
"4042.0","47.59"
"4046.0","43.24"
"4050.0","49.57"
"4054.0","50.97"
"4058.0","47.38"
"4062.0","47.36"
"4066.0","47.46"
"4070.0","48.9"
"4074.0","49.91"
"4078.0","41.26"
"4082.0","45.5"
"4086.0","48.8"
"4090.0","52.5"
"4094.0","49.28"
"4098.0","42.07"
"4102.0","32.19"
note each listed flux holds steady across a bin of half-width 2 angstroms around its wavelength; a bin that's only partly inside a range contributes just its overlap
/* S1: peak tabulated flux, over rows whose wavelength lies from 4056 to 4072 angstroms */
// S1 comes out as 48.9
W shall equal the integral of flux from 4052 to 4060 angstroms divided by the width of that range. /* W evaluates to 49.2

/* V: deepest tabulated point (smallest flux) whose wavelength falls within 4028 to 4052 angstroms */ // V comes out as 43.24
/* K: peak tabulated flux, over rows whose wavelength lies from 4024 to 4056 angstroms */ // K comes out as 52.26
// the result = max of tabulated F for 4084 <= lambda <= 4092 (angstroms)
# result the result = 52.5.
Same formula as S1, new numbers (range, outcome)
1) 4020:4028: 50.84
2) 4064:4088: 49.91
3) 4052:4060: 50.97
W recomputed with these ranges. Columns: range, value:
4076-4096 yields 47.5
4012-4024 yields 49.9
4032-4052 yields 48.1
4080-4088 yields 47.1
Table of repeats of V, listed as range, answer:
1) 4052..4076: 47.36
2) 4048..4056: 49.57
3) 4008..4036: 47.02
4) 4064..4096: 41.26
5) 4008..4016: 51.16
